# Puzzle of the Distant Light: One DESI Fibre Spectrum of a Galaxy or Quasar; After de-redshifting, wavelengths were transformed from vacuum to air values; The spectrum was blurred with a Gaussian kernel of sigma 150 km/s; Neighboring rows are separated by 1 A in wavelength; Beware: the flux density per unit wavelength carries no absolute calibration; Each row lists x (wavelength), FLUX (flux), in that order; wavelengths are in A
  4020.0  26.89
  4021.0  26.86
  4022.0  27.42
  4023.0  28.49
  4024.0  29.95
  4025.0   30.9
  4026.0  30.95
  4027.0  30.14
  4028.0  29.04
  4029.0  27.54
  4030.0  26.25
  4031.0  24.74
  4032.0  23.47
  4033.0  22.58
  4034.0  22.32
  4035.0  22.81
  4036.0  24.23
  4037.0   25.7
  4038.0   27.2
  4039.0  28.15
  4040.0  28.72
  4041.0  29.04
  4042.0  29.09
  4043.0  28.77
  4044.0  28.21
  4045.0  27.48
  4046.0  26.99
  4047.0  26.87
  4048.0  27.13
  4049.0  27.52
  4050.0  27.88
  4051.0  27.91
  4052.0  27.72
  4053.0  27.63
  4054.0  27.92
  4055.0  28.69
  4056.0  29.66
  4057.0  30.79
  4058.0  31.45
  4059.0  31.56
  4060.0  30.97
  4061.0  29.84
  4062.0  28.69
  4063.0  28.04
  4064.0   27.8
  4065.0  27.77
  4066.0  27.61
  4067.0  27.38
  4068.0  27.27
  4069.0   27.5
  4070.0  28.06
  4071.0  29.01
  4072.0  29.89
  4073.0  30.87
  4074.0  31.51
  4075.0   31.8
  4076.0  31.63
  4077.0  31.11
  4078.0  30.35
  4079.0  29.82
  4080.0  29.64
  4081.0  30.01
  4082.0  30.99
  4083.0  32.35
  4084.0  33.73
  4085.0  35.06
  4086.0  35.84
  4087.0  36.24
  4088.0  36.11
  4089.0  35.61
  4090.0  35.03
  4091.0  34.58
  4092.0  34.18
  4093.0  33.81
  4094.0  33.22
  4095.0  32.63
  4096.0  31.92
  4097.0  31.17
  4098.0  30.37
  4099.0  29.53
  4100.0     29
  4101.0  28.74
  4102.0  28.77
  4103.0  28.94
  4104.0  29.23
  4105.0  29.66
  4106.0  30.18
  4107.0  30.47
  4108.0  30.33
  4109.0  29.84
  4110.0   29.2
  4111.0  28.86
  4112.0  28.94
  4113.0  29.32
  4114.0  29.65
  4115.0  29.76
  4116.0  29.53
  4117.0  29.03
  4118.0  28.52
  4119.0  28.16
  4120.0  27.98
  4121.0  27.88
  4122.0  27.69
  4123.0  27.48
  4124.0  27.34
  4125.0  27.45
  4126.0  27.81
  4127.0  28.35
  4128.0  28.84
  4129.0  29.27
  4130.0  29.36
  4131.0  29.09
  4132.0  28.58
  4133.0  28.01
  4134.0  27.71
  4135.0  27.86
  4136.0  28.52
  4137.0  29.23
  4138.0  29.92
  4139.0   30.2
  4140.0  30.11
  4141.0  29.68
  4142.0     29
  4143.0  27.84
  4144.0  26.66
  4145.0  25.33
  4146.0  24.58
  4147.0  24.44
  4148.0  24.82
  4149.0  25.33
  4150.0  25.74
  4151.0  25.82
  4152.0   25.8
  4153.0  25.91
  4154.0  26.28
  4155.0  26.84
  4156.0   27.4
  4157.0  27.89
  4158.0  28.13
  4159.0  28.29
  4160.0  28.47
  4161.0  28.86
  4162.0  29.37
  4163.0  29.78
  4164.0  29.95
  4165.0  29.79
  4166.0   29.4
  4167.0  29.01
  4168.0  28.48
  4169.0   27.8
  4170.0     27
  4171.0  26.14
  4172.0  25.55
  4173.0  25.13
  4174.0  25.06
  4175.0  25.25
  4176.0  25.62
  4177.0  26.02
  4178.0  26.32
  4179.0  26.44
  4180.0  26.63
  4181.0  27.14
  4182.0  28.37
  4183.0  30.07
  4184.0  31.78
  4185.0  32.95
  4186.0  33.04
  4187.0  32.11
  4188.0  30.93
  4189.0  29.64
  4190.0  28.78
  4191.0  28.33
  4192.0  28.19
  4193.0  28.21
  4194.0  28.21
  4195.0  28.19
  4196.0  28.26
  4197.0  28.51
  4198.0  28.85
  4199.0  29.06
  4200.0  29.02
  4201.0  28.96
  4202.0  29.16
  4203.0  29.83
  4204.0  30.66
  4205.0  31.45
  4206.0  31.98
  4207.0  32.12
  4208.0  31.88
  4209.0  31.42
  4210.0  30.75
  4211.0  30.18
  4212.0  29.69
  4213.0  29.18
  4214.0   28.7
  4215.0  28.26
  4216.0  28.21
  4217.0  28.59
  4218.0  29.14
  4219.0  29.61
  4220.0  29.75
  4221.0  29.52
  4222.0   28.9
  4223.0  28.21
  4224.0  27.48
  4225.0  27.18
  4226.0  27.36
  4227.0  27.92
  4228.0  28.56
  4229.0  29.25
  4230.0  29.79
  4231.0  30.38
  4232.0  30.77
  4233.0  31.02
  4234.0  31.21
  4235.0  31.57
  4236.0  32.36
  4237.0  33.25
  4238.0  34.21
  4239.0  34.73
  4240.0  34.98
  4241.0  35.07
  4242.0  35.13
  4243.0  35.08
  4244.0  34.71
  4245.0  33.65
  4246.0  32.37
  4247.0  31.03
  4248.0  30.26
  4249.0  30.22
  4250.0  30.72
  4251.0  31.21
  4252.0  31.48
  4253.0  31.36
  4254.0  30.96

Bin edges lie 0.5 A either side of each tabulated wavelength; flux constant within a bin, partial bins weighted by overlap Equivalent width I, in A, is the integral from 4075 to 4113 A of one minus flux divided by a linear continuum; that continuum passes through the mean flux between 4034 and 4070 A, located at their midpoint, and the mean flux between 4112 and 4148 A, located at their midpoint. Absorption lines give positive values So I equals -4.6 A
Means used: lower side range 28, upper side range 28.3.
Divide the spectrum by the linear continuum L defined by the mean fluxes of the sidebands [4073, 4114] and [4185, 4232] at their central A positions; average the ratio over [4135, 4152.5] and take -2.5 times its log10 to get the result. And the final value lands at 0.13 mag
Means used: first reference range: 31.5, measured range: 27.3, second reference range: 29.5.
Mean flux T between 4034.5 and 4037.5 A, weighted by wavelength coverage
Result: 24.2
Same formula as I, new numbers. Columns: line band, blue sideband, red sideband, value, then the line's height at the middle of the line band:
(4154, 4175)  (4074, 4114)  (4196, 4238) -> 1.9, 30.5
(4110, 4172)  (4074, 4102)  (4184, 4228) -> 6.0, 31.1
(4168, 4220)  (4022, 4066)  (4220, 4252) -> 2.7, 30.5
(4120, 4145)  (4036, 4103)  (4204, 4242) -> 1.5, 30.2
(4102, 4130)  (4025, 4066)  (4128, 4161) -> -1.2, 27.7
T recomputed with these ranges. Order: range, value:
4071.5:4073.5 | 30.4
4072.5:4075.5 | 31.4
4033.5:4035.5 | 22.6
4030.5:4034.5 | 23.3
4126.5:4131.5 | 29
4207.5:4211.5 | 31.1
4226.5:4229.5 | 28.6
